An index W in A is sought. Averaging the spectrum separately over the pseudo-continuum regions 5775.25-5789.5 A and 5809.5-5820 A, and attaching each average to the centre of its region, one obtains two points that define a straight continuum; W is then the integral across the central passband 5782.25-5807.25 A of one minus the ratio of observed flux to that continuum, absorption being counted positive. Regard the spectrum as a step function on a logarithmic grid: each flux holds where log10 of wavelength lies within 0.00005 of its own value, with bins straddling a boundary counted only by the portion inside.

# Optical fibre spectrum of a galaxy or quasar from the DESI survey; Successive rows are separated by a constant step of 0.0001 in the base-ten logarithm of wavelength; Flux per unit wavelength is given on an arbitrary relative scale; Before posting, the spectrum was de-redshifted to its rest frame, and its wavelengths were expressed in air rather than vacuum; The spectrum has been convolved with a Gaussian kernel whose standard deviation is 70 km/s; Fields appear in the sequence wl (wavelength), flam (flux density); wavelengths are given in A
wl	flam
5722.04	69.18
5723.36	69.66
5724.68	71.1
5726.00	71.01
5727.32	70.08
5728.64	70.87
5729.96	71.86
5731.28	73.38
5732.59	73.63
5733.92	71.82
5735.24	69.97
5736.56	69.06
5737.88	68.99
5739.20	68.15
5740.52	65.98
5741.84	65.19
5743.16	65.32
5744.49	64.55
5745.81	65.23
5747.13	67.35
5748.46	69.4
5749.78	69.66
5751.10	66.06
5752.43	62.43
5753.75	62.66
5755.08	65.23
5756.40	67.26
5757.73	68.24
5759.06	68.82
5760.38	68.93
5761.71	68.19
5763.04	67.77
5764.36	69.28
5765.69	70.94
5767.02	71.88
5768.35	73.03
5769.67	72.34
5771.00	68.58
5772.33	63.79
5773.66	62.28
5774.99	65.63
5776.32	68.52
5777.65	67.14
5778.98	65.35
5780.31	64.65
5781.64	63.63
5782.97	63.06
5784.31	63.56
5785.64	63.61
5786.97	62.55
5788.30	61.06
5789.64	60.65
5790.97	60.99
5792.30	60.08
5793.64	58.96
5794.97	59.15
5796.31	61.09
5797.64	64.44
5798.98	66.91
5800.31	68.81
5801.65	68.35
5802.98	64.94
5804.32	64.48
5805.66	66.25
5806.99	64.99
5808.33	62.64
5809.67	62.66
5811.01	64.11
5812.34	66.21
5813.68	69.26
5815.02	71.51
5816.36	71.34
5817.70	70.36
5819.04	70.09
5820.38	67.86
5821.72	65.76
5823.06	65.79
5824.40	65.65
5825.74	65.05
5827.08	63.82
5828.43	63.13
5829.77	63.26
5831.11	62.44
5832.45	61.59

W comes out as 0.9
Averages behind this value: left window 64.2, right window 68.5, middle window 63.3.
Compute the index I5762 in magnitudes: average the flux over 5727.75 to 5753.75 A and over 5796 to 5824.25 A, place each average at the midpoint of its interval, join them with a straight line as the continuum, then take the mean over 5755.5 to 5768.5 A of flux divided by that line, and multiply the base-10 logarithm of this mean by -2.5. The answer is -0.02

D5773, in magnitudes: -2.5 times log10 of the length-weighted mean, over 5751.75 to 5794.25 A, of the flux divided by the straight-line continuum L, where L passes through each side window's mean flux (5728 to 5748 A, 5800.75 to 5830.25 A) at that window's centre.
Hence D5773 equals 0.03 mag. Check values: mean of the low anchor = 68.8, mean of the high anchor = 66.3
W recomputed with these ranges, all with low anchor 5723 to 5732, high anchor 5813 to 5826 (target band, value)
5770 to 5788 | 1.2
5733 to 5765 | 1.4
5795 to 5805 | 0.6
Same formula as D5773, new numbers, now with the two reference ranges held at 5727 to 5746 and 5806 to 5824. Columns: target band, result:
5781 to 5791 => 0.09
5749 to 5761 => 0.03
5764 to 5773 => -0.03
